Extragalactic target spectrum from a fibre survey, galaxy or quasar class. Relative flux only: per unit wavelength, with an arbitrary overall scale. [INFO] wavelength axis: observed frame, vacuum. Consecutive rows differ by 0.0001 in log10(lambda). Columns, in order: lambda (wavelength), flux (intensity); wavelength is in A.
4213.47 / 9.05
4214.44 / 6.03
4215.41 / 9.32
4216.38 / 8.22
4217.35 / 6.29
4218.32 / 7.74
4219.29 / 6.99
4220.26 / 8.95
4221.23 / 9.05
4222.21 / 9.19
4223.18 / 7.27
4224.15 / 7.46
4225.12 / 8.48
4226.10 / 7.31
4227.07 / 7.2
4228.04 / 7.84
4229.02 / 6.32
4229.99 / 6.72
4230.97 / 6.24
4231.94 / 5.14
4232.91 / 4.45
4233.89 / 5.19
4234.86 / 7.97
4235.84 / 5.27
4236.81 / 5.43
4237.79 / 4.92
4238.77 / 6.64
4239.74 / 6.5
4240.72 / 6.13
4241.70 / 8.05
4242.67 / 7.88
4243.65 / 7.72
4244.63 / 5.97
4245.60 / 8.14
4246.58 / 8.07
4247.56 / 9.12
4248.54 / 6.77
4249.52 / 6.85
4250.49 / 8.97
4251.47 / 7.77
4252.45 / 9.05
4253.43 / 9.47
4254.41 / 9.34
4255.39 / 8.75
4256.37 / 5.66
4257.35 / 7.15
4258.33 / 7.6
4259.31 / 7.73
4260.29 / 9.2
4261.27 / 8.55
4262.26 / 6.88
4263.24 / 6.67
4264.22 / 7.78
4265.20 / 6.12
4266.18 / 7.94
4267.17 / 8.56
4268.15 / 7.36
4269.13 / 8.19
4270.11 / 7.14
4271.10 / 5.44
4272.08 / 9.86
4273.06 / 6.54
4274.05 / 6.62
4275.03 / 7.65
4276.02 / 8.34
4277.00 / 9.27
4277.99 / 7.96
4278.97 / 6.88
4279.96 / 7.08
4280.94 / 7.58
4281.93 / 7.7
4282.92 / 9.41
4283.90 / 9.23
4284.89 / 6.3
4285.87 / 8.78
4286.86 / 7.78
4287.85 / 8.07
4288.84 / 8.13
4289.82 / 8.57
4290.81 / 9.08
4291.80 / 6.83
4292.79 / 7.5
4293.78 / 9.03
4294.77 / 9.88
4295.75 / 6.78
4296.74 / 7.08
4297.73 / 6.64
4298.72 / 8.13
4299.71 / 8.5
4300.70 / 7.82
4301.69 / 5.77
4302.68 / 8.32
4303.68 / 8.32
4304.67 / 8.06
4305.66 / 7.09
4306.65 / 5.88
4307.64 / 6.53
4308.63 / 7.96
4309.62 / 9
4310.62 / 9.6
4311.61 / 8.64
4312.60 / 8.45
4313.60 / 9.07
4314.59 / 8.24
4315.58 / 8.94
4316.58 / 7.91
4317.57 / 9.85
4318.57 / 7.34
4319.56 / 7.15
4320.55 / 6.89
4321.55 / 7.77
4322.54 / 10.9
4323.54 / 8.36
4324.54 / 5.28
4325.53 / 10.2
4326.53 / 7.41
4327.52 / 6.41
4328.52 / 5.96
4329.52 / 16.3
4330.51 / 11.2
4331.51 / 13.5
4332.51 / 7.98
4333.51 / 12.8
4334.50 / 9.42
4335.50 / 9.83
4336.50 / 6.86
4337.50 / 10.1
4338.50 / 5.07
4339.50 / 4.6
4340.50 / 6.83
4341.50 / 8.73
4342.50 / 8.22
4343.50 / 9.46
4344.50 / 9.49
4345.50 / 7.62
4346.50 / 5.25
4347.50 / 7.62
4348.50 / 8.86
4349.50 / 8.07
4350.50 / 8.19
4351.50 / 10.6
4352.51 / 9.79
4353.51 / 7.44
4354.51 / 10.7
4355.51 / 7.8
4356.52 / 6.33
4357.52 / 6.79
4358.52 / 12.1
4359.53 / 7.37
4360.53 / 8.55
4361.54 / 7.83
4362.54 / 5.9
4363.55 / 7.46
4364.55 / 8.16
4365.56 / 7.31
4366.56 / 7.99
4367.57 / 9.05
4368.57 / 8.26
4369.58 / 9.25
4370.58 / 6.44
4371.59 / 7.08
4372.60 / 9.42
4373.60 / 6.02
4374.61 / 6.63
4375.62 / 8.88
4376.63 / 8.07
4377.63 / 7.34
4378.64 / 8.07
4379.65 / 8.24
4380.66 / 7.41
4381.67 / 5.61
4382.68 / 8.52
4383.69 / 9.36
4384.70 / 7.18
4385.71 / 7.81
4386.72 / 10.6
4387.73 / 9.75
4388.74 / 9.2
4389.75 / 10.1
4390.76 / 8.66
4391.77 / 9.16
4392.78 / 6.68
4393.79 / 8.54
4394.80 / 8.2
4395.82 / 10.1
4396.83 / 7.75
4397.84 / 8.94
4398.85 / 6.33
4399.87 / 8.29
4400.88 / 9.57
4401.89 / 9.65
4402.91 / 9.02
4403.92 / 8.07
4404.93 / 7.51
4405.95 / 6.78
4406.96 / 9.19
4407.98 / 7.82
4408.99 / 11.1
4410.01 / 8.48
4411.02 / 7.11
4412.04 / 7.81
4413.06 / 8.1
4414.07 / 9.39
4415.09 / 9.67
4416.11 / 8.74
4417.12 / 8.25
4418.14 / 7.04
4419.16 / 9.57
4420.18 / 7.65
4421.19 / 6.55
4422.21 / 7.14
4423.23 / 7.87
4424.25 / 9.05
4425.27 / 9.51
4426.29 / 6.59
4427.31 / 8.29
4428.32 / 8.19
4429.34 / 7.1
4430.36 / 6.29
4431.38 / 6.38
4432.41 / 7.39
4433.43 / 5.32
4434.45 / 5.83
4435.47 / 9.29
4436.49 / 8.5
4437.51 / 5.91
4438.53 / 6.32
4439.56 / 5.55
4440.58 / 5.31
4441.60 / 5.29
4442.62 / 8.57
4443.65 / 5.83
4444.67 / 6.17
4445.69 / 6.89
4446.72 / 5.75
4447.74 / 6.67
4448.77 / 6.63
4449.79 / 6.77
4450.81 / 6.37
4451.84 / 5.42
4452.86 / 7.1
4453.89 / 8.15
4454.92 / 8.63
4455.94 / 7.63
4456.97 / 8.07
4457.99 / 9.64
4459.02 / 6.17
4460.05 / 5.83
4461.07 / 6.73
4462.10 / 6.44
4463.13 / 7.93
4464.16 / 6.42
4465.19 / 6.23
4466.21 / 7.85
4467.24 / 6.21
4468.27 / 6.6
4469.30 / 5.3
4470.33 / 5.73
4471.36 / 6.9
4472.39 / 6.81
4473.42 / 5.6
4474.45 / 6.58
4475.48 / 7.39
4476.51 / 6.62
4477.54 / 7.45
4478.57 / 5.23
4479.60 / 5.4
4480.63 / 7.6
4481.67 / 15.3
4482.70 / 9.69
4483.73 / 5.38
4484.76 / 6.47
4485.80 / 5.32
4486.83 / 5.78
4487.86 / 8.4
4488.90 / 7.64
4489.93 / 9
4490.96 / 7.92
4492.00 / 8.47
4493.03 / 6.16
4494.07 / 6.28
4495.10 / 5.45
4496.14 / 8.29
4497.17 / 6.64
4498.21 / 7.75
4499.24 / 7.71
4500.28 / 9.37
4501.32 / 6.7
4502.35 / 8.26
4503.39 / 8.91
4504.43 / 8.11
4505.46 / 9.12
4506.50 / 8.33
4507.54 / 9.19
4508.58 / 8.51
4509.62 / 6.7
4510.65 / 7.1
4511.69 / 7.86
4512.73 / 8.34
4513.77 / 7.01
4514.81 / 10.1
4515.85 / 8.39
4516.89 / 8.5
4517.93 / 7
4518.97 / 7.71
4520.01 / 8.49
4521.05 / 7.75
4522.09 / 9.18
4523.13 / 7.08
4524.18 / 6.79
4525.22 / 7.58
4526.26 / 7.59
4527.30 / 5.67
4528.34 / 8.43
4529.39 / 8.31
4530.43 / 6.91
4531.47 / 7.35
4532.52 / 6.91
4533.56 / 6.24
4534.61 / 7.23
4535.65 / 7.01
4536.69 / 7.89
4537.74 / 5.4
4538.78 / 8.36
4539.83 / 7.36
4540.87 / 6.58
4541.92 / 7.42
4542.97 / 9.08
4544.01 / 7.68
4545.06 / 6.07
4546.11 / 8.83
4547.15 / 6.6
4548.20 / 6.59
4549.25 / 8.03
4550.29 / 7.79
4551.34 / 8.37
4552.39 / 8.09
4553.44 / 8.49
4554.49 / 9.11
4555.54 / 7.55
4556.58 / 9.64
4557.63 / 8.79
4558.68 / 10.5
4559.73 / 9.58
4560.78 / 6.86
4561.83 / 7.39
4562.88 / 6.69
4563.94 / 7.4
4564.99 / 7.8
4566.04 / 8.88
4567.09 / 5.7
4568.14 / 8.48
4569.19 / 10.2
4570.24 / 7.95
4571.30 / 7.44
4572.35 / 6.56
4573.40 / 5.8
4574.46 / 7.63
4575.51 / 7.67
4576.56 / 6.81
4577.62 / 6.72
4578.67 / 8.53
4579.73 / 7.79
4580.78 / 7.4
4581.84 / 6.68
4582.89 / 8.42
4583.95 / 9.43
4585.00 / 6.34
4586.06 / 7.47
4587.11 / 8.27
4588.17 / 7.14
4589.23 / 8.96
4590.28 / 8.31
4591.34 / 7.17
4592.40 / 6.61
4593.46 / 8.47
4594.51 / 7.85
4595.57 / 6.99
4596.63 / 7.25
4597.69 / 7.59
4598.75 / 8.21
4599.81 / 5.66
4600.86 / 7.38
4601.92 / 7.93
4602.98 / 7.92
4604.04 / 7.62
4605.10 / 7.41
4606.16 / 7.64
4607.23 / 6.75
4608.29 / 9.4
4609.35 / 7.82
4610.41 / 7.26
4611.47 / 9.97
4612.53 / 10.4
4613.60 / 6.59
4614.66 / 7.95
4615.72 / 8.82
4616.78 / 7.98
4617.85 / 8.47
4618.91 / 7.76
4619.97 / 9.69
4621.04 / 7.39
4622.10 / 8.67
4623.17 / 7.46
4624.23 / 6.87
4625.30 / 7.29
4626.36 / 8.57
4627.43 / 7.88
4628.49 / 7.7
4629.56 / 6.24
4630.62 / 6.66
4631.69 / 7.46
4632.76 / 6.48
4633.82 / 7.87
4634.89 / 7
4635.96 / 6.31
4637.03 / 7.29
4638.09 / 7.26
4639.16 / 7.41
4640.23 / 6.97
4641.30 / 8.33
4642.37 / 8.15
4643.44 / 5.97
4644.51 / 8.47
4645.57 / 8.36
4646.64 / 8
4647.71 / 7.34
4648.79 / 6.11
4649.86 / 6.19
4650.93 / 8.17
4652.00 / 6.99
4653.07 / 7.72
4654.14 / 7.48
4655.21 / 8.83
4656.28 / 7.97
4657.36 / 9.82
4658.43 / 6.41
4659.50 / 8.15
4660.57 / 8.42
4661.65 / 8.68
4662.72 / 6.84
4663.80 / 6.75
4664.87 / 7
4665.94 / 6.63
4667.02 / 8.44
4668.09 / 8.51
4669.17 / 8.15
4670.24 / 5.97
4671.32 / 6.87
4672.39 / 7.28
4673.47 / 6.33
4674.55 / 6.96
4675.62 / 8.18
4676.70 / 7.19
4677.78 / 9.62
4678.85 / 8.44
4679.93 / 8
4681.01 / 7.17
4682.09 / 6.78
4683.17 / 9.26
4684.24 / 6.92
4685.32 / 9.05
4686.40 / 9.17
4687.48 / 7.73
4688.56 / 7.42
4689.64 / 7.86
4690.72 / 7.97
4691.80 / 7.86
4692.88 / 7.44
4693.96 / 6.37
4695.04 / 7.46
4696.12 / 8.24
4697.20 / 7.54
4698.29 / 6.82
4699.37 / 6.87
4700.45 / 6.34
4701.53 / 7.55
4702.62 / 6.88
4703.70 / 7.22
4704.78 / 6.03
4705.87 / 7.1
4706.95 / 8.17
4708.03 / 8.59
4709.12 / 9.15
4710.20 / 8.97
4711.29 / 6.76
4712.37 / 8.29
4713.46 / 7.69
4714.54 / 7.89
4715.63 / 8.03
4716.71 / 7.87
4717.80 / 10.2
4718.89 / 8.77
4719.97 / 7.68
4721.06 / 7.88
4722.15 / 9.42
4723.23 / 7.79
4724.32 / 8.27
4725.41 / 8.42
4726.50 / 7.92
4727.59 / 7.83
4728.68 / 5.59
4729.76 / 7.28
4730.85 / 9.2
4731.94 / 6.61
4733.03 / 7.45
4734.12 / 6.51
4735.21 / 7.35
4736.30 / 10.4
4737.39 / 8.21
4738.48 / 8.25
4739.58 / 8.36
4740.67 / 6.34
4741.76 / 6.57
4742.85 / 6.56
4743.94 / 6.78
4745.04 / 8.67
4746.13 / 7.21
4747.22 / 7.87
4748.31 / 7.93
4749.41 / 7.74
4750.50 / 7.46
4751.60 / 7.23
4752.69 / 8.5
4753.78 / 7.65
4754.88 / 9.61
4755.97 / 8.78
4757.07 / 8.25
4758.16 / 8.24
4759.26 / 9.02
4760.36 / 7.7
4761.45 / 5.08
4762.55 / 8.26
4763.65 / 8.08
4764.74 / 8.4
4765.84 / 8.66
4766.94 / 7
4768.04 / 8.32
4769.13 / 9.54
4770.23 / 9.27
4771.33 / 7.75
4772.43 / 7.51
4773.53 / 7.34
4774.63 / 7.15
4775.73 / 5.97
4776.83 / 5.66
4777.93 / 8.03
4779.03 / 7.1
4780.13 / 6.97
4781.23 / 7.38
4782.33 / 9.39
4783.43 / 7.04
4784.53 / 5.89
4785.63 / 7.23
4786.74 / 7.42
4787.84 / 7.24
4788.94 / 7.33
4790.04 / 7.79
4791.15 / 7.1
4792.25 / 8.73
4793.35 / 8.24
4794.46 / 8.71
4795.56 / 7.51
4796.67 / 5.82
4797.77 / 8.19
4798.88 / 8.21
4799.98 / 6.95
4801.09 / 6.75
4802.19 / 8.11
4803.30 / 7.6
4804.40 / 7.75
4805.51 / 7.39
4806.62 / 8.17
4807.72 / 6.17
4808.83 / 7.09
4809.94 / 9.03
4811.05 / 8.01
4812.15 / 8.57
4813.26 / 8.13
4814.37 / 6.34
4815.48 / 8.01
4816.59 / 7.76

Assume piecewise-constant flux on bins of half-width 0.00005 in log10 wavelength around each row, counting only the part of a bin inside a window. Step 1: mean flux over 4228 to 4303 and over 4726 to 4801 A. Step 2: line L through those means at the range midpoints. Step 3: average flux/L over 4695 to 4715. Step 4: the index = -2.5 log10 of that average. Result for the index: 0.01 mag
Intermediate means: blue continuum 7.5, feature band 7.56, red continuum 7.66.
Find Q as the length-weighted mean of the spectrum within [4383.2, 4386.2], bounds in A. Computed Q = 8.11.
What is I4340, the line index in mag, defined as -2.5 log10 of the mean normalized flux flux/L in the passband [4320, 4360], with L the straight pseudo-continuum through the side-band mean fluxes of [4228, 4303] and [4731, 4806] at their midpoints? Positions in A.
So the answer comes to -0.14 mag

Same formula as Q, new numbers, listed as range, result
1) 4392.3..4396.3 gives 8.37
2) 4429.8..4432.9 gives 6.67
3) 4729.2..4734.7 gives 7.41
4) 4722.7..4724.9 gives 8.02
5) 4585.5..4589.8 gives 7.96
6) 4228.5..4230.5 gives 6.51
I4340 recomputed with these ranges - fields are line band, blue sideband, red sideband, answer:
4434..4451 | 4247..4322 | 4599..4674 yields 0.181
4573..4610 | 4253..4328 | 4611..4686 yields 0.021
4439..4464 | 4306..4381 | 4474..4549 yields 0.152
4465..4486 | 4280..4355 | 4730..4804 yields 0.163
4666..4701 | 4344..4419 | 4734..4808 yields 0.027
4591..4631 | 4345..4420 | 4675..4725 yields 0.028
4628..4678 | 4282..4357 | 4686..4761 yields 0.062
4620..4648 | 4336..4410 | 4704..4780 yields 0.064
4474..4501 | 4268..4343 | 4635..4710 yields 0.063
